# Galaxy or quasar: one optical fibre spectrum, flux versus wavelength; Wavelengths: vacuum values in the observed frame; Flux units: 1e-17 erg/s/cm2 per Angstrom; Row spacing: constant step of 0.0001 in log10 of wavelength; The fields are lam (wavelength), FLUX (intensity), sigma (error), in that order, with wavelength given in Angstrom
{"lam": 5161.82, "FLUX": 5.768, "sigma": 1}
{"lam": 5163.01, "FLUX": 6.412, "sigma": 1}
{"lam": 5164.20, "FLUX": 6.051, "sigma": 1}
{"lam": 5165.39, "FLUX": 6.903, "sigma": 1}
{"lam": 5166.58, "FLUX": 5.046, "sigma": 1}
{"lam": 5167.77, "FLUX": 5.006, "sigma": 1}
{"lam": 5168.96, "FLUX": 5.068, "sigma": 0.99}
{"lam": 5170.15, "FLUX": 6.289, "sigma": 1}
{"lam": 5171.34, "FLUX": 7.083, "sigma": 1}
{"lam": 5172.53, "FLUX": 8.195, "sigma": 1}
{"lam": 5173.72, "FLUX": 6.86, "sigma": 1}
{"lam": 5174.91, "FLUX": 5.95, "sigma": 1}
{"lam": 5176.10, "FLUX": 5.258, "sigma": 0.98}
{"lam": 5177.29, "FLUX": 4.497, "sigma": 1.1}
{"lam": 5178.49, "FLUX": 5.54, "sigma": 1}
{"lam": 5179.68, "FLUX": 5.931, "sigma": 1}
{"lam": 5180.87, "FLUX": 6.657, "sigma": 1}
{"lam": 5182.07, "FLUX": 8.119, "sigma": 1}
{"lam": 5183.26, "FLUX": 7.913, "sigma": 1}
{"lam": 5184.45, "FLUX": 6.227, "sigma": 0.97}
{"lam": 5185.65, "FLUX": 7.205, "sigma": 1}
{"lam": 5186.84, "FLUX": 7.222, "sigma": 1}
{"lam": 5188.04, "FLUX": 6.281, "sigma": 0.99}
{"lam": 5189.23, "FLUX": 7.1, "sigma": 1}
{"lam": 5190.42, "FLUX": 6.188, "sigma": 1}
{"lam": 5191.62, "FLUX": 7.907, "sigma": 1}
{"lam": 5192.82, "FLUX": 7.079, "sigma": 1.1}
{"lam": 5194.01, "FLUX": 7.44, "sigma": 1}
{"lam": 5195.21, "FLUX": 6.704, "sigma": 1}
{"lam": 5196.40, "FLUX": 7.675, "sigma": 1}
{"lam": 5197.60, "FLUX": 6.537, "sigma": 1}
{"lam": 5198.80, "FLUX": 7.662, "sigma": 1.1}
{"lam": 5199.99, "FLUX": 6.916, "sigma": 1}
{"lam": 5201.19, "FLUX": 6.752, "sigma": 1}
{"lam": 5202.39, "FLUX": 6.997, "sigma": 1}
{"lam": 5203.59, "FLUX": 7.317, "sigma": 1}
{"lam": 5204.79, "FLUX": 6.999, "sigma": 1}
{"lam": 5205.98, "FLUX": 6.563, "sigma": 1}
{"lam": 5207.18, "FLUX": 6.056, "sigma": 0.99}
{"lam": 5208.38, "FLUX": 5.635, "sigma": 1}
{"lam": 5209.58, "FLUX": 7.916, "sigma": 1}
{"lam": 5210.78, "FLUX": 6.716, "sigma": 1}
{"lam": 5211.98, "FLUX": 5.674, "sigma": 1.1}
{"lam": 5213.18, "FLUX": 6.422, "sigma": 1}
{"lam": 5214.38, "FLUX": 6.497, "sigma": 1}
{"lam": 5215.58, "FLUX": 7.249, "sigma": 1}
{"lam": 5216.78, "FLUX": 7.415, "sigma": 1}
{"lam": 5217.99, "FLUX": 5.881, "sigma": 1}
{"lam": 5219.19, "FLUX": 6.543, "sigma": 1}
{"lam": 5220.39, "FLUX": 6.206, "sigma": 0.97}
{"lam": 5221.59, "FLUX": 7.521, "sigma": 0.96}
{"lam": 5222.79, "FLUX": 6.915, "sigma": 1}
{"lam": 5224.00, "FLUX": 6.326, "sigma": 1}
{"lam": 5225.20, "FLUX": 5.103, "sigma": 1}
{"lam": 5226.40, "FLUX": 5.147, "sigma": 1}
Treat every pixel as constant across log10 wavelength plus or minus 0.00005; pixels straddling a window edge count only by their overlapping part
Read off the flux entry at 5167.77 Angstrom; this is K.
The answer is 5.006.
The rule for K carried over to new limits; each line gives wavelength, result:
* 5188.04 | 6.281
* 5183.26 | 7.913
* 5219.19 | 6.543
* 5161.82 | 5.768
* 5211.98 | 5.674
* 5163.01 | 6.412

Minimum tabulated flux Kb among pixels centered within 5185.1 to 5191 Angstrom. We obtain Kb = 6.188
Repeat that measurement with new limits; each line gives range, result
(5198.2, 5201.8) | 6.752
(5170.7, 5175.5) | 5.95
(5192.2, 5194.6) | 7.079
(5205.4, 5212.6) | 5.635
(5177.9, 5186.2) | 5.54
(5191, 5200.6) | 6.537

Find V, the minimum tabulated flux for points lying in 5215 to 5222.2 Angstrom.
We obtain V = 5.881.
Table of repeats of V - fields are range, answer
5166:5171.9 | 5.006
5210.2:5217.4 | 5.674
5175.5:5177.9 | 4.497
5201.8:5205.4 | 6.997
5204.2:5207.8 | 6.056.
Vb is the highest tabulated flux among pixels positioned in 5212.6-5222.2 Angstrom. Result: 7.521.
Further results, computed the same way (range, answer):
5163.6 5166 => 6.903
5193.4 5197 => 7.675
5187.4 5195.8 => 7.907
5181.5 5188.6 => 8.119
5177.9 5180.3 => 5.931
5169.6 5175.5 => 8.195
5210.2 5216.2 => 7.249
